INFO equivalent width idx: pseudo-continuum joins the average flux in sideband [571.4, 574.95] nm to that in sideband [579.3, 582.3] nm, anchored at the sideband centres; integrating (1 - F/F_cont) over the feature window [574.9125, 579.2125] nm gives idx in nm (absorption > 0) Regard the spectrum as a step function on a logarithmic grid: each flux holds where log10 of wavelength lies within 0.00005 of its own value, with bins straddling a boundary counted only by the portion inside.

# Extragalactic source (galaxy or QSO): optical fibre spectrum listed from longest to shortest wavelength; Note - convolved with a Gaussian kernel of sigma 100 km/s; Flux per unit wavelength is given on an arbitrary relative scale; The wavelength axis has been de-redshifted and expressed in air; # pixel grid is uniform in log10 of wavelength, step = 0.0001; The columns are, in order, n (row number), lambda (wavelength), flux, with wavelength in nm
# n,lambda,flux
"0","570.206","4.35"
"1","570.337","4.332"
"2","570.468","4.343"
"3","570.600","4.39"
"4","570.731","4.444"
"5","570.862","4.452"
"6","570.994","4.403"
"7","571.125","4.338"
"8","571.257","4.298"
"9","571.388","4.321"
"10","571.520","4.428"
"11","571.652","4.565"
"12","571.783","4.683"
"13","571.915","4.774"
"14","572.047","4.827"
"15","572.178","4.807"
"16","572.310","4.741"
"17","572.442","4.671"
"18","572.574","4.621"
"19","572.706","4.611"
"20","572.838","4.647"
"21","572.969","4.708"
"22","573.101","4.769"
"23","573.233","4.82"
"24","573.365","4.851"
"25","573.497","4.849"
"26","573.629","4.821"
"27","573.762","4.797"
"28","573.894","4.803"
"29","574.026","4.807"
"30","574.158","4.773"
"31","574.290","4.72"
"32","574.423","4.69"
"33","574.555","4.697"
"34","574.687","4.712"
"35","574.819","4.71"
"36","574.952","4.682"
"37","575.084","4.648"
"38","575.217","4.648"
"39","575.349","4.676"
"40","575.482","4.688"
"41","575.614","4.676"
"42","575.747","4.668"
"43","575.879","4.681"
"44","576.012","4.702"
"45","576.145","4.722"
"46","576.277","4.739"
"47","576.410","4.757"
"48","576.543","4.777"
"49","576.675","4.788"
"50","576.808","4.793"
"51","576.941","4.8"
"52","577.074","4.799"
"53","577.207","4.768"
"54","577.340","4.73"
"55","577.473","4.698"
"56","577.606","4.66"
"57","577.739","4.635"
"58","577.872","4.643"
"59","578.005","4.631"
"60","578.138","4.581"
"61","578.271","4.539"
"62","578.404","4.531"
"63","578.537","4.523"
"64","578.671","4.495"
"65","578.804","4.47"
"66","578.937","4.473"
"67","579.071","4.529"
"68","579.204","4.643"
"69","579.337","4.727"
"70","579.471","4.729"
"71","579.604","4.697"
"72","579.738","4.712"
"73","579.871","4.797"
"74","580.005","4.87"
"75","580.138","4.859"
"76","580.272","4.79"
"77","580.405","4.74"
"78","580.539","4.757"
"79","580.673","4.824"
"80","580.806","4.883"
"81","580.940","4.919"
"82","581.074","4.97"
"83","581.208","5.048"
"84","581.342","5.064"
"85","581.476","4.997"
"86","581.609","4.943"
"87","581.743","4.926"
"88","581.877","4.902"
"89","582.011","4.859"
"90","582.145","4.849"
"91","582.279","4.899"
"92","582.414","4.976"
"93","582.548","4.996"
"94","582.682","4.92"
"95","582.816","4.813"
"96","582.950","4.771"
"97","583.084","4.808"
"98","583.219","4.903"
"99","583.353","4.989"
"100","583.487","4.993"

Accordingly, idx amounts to 0.12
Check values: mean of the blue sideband 4.72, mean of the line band 4.66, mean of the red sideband 4.86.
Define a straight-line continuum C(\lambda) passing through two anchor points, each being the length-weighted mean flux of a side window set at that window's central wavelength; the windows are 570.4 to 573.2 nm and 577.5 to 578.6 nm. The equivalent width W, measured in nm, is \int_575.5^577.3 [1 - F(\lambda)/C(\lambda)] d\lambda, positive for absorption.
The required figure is -0.059 nm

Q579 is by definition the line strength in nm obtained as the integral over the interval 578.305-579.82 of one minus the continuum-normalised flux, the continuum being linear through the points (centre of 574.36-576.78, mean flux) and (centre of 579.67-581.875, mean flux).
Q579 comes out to 0.072 nm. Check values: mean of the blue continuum 4.71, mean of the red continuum 4.88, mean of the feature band 4.59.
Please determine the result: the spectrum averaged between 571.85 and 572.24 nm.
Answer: 4.81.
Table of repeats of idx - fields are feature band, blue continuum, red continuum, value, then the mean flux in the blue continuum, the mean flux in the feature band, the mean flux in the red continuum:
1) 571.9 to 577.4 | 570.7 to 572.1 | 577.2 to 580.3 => -0.20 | 4.5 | 4.74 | 4.65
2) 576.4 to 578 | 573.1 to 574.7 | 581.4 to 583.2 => 0.03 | 4.78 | 4.73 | 4.9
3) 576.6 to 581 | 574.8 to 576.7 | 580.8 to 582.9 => 0.11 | 4.7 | 4.7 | 4.93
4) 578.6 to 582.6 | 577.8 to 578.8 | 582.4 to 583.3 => -0.07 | 4.56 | 4.81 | 4.88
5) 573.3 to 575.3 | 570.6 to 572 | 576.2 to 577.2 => -0.05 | 4.47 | 4.75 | 4.78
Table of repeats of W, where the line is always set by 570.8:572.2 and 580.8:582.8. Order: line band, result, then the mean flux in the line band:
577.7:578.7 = 0.05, 4.57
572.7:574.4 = -0.06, 4.77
